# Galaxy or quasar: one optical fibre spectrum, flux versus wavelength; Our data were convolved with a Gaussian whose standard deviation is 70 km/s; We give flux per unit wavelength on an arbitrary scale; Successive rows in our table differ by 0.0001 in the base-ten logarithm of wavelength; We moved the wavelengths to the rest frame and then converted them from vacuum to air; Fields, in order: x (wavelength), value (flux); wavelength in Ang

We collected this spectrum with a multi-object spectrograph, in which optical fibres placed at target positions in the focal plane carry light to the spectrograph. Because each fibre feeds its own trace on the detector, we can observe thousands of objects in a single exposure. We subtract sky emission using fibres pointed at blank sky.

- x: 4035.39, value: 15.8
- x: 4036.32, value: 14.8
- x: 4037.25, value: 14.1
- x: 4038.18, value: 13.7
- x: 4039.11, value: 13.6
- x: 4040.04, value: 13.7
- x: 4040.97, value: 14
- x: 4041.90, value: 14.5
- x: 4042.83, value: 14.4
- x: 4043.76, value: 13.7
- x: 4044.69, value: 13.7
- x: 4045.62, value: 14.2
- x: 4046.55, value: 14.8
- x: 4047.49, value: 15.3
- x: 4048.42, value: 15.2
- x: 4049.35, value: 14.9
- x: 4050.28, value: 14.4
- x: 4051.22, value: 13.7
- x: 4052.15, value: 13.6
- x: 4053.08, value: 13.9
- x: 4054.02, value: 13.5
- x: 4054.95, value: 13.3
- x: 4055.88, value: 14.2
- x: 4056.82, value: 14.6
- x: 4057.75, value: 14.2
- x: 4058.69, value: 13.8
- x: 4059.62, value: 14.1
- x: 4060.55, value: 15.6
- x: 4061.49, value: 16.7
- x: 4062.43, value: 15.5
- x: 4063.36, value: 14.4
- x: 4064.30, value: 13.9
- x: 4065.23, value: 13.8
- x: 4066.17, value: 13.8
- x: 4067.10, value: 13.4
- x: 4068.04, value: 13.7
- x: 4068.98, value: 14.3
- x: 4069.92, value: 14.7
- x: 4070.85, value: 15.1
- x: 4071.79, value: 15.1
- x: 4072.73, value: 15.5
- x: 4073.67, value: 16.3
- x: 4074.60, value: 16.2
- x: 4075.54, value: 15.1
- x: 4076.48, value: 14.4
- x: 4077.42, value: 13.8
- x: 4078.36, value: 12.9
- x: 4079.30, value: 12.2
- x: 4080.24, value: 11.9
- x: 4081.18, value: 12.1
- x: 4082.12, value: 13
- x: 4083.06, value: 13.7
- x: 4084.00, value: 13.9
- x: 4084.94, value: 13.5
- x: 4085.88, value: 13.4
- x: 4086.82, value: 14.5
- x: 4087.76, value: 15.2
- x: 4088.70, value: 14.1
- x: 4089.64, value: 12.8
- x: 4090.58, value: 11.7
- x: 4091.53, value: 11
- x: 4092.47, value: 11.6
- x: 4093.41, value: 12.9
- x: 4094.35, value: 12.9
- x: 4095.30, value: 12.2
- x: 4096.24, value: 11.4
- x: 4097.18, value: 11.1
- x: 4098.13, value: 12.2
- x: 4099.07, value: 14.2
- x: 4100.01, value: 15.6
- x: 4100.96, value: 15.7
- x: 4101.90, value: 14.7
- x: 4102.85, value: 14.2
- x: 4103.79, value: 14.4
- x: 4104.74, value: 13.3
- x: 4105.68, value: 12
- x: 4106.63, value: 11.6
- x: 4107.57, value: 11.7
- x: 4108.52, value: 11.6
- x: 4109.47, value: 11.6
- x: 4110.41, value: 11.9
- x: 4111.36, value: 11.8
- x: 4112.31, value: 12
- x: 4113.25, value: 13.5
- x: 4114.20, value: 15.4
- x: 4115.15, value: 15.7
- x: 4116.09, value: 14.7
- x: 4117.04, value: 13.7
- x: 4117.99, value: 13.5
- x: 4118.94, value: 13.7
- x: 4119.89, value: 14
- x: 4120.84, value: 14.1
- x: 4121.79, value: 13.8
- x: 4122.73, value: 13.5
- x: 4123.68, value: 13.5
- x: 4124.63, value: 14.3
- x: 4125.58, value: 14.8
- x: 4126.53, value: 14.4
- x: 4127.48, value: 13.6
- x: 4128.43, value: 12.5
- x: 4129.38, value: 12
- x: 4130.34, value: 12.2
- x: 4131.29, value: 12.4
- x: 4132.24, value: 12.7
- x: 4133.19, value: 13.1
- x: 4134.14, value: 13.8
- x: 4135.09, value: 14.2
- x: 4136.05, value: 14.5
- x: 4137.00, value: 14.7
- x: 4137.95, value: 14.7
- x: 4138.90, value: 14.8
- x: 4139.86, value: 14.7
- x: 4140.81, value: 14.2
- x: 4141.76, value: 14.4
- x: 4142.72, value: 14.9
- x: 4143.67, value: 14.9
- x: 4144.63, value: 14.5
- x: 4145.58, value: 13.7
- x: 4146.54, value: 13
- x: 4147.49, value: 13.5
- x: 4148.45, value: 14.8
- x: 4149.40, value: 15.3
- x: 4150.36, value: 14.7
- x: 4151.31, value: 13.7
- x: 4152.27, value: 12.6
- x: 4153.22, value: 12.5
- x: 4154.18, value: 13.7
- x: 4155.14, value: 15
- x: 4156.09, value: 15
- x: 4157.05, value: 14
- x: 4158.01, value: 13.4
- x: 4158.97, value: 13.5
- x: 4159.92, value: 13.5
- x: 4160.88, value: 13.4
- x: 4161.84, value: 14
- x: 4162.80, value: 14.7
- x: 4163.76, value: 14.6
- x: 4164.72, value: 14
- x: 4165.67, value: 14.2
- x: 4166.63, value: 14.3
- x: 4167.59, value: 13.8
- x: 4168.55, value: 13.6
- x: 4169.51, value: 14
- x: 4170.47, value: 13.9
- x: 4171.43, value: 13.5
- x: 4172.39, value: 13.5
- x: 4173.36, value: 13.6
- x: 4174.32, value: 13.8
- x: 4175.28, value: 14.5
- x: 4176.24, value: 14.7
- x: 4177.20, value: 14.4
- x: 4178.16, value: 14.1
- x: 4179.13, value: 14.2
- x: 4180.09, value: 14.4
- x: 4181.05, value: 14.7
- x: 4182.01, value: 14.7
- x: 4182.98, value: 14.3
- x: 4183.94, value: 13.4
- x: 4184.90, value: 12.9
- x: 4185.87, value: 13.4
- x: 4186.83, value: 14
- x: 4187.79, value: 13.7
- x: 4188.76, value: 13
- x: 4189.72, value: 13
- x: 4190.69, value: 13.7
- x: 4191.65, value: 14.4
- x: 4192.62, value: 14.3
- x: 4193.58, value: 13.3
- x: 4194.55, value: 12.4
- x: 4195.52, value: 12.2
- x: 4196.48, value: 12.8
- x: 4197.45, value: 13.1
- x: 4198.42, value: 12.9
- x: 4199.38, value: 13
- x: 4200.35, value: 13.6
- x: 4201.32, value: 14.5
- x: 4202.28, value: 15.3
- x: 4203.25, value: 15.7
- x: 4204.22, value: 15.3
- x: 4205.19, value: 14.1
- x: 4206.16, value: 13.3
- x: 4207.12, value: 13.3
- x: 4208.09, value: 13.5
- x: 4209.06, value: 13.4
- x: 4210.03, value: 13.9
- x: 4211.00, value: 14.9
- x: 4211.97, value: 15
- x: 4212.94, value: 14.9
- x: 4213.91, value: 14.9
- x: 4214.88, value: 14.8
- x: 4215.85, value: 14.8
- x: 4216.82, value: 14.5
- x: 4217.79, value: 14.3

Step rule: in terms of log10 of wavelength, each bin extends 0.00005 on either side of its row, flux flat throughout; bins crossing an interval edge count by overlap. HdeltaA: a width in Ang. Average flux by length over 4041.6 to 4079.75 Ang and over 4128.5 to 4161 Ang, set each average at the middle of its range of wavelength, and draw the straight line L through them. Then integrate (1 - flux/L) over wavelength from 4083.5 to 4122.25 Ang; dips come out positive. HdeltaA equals 2.4 Ang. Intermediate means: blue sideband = 14.4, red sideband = 13.9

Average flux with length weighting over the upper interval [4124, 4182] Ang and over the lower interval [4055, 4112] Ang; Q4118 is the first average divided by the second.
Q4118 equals 1.0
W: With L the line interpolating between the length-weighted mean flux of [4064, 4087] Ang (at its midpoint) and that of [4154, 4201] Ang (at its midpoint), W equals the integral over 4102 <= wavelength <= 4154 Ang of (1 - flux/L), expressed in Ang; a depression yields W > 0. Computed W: 1.0 Ang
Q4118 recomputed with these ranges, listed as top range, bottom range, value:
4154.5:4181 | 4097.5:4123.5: 1.04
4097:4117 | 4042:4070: 0.93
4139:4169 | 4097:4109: 1.06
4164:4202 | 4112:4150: 0.99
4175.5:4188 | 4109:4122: 1.04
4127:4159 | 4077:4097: 1.08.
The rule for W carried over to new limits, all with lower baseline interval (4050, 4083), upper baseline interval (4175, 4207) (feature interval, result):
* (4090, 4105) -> 1.1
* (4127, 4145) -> 0.2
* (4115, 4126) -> 0.0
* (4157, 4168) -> 0.0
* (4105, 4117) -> 1.0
